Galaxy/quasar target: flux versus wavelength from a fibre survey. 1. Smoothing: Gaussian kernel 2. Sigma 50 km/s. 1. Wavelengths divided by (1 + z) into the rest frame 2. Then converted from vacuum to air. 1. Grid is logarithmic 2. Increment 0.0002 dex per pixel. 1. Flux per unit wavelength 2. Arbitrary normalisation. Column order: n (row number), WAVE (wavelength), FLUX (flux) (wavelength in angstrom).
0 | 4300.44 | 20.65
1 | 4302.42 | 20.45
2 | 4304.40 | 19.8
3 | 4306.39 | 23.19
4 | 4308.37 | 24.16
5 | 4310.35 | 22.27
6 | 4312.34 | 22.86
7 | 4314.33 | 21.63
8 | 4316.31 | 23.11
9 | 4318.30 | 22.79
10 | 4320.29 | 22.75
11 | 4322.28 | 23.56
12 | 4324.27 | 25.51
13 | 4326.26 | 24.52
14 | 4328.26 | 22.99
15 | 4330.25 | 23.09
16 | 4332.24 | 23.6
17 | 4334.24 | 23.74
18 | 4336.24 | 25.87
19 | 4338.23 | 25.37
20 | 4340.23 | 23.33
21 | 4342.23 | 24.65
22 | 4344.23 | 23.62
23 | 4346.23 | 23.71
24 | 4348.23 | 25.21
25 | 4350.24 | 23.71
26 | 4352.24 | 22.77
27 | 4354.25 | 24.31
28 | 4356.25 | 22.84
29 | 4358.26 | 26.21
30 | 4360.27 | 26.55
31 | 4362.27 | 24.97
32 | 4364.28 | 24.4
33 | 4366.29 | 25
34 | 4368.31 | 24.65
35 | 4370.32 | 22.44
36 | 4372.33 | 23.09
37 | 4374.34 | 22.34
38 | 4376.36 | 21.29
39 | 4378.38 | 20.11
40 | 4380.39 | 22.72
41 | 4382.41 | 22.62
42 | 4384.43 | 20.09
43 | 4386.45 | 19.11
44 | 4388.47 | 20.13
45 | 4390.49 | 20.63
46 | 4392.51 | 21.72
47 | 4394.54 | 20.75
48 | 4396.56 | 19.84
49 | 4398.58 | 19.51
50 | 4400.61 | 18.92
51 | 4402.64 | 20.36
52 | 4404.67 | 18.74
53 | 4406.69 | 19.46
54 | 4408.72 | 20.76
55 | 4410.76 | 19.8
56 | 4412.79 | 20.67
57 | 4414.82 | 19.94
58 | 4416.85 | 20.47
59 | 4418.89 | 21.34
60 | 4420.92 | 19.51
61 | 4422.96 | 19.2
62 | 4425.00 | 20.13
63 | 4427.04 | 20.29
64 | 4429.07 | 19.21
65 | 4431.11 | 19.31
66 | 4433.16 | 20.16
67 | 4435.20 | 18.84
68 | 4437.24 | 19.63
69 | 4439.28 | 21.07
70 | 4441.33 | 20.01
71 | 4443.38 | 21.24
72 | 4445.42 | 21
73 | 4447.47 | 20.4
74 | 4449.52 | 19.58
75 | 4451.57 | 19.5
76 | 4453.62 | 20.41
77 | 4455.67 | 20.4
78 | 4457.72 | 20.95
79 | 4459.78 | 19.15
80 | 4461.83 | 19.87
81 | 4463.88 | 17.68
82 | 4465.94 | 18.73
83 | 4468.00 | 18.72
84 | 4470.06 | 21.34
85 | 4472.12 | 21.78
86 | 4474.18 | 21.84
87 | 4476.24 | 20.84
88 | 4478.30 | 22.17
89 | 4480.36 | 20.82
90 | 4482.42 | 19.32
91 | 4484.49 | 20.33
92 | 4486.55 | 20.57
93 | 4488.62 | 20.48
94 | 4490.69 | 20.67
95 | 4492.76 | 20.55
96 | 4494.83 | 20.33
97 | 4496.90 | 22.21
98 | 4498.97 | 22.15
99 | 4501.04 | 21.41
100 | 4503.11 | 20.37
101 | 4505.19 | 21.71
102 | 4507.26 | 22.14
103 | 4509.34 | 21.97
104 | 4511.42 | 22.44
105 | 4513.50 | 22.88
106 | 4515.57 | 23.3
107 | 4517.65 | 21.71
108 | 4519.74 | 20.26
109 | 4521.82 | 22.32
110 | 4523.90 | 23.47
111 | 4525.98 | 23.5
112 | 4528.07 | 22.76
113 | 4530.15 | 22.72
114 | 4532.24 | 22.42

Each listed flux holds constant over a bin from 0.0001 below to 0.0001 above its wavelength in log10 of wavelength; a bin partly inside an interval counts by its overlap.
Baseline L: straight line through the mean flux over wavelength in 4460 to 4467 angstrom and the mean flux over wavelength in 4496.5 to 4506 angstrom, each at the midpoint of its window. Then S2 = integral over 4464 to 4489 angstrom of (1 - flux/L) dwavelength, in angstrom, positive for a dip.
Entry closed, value -0.93 angstrom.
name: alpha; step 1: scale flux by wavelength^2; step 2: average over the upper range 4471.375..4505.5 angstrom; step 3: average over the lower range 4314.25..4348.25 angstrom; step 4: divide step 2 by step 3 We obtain 0.9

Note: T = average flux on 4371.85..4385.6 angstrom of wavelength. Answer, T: 21.7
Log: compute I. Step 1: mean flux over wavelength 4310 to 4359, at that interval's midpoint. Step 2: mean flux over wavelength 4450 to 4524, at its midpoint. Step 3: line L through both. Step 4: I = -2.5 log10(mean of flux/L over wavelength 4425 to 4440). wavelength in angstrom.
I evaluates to 0.112 mag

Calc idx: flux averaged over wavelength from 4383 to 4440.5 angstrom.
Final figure 20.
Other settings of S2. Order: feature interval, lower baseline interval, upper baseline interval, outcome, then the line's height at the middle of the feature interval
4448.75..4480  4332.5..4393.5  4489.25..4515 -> 2.6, 22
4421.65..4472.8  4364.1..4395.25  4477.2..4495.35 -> 2.7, 21.1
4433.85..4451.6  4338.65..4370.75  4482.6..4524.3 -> 1.9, 22.6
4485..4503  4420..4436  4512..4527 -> 0.6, 21.7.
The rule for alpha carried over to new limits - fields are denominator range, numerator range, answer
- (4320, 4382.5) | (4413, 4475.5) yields 0.88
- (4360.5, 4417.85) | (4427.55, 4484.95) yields 0.98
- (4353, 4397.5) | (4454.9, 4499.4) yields 0.95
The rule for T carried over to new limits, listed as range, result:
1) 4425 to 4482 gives 20.2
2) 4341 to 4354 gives 23.9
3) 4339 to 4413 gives 22.2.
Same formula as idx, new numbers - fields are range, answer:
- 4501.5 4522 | 21.9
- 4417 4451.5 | 20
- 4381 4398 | 20.6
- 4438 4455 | 20.4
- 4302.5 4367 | 23.8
